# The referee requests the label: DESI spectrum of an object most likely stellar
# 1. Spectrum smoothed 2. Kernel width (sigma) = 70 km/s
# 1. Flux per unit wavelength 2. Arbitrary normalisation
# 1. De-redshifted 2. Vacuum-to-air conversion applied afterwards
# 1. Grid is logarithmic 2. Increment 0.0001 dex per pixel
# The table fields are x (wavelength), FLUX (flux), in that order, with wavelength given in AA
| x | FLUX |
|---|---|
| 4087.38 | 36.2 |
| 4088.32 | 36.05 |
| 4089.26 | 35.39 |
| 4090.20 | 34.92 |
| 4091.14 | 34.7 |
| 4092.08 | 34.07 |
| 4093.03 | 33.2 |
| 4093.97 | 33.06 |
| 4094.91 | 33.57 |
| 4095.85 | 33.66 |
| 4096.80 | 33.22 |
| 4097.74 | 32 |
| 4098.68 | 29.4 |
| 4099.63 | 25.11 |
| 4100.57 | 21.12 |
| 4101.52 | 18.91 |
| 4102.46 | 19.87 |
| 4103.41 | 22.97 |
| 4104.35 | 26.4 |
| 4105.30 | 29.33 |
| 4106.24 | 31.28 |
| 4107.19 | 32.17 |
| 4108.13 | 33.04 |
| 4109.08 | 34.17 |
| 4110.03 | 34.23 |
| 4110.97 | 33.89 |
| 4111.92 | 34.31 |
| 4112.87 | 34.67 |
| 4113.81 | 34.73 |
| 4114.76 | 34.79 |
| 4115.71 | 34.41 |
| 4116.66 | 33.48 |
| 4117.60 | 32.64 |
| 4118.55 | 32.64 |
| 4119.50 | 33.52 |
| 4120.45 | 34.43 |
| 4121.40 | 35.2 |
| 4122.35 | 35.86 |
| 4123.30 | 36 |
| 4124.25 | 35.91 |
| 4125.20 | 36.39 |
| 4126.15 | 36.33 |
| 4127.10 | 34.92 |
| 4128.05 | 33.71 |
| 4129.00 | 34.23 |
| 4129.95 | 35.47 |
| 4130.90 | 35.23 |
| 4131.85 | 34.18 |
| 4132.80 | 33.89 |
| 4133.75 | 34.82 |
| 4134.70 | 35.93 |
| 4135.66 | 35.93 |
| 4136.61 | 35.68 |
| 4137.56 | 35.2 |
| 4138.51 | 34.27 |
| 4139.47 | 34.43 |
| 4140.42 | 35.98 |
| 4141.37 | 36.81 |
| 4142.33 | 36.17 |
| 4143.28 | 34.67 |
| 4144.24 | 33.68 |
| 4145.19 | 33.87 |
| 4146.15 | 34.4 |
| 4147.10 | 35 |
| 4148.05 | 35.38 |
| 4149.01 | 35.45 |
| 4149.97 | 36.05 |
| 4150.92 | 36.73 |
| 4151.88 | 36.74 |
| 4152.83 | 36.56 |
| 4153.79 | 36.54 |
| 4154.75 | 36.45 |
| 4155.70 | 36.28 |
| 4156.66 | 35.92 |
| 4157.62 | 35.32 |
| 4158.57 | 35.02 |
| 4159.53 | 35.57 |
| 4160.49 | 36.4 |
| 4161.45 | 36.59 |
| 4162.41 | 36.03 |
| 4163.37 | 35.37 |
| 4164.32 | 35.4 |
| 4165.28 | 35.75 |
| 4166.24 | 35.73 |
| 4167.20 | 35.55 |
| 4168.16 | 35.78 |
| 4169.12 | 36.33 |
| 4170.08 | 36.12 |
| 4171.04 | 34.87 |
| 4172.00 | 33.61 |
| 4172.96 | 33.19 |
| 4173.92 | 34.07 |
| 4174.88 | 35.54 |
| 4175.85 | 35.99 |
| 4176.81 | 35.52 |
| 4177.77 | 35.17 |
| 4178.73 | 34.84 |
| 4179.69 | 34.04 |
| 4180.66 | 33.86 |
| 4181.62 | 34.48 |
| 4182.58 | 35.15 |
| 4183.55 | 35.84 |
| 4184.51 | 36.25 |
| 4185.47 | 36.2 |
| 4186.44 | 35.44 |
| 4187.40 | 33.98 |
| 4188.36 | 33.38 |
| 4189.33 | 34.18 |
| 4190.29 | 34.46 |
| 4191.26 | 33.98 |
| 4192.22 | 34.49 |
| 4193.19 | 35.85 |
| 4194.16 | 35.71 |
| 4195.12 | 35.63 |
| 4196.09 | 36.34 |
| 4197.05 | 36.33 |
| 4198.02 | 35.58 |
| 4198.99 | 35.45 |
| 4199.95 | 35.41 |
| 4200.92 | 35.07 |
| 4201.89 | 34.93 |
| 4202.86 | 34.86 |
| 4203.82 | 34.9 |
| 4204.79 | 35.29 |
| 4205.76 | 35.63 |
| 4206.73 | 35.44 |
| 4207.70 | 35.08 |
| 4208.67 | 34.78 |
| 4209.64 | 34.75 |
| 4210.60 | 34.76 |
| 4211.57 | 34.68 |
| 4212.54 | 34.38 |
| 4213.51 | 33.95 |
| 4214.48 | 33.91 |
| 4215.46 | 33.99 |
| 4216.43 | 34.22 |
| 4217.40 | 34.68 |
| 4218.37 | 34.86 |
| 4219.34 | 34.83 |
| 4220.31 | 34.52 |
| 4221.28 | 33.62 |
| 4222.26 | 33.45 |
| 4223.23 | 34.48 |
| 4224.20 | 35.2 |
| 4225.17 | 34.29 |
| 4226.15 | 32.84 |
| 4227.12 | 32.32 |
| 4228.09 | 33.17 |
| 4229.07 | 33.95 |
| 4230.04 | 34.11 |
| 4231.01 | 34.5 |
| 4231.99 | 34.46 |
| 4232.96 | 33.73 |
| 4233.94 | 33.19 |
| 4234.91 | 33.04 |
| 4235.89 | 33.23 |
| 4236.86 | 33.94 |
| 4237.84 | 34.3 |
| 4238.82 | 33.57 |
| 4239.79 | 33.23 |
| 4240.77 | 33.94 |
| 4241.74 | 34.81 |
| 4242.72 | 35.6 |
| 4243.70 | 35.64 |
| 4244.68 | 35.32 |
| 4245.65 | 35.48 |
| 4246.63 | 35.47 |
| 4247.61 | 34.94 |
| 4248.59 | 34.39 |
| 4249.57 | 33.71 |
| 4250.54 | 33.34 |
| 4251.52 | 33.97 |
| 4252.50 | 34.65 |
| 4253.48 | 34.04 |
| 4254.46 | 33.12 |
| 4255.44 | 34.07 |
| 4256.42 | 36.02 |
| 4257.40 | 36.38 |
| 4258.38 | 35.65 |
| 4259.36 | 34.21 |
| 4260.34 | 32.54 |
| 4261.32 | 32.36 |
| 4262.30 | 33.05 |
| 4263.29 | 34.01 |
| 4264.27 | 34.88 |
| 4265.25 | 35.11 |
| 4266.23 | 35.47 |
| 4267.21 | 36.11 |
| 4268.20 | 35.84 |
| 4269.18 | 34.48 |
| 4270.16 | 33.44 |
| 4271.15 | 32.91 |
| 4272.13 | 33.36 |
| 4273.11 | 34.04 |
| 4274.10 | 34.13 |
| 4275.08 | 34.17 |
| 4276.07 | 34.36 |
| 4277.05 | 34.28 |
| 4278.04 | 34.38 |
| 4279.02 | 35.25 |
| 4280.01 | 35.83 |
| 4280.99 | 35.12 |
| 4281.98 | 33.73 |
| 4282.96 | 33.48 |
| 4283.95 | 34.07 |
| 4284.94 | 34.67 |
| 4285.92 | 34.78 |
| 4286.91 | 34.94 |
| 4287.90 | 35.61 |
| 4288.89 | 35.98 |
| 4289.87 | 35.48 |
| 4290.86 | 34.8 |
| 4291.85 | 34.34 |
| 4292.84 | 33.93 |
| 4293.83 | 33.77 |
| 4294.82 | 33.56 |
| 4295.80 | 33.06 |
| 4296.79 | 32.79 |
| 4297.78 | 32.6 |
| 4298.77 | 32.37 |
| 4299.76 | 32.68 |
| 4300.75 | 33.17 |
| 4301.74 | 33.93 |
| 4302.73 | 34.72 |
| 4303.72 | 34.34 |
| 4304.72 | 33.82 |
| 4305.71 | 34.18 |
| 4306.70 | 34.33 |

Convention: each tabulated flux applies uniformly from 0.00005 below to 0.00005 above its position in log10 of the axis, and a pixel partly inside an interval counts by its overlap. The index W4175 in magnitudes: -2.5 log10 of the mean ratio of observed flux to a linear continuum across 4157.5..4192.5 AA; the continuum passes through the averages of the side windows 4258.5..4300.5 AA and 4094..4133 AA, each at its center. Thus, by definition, -0.07 mag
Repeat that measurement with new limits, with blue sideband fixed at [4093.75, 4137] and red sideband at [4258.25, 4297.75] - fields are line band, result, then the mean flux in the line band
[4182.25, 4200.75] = -0.06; 35.2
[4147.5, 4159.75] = -0.10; 36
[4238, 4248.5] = -0.03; 34.8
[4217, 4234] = -0.01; 34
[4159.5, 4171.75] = -0.08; 35.8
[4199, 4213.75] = -0.05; 35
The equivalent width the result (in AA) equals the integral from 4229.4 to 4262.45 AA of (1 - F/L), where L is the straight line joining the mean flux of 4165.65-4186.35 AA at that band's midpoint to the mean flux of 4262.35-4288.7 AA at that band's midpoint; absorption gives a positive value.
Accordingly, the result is 0.45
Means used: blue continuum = 35.1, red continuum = 34.5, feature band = 34.3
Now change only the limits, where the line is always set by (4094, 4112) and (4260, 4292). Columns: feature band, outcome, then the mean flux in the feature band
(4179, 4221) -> -3.5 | 34.9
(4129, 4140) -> -1.7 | 35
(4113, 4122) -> -1.3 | 34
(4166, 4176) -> -1.2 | 35.1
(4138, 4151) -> -1.9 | 35.2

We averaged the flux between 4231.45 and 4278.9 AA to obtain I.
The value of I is 34.3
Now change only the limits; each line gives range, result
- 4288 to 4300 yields 33.9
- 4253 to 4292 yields 34.5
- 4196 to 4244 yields 34.4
